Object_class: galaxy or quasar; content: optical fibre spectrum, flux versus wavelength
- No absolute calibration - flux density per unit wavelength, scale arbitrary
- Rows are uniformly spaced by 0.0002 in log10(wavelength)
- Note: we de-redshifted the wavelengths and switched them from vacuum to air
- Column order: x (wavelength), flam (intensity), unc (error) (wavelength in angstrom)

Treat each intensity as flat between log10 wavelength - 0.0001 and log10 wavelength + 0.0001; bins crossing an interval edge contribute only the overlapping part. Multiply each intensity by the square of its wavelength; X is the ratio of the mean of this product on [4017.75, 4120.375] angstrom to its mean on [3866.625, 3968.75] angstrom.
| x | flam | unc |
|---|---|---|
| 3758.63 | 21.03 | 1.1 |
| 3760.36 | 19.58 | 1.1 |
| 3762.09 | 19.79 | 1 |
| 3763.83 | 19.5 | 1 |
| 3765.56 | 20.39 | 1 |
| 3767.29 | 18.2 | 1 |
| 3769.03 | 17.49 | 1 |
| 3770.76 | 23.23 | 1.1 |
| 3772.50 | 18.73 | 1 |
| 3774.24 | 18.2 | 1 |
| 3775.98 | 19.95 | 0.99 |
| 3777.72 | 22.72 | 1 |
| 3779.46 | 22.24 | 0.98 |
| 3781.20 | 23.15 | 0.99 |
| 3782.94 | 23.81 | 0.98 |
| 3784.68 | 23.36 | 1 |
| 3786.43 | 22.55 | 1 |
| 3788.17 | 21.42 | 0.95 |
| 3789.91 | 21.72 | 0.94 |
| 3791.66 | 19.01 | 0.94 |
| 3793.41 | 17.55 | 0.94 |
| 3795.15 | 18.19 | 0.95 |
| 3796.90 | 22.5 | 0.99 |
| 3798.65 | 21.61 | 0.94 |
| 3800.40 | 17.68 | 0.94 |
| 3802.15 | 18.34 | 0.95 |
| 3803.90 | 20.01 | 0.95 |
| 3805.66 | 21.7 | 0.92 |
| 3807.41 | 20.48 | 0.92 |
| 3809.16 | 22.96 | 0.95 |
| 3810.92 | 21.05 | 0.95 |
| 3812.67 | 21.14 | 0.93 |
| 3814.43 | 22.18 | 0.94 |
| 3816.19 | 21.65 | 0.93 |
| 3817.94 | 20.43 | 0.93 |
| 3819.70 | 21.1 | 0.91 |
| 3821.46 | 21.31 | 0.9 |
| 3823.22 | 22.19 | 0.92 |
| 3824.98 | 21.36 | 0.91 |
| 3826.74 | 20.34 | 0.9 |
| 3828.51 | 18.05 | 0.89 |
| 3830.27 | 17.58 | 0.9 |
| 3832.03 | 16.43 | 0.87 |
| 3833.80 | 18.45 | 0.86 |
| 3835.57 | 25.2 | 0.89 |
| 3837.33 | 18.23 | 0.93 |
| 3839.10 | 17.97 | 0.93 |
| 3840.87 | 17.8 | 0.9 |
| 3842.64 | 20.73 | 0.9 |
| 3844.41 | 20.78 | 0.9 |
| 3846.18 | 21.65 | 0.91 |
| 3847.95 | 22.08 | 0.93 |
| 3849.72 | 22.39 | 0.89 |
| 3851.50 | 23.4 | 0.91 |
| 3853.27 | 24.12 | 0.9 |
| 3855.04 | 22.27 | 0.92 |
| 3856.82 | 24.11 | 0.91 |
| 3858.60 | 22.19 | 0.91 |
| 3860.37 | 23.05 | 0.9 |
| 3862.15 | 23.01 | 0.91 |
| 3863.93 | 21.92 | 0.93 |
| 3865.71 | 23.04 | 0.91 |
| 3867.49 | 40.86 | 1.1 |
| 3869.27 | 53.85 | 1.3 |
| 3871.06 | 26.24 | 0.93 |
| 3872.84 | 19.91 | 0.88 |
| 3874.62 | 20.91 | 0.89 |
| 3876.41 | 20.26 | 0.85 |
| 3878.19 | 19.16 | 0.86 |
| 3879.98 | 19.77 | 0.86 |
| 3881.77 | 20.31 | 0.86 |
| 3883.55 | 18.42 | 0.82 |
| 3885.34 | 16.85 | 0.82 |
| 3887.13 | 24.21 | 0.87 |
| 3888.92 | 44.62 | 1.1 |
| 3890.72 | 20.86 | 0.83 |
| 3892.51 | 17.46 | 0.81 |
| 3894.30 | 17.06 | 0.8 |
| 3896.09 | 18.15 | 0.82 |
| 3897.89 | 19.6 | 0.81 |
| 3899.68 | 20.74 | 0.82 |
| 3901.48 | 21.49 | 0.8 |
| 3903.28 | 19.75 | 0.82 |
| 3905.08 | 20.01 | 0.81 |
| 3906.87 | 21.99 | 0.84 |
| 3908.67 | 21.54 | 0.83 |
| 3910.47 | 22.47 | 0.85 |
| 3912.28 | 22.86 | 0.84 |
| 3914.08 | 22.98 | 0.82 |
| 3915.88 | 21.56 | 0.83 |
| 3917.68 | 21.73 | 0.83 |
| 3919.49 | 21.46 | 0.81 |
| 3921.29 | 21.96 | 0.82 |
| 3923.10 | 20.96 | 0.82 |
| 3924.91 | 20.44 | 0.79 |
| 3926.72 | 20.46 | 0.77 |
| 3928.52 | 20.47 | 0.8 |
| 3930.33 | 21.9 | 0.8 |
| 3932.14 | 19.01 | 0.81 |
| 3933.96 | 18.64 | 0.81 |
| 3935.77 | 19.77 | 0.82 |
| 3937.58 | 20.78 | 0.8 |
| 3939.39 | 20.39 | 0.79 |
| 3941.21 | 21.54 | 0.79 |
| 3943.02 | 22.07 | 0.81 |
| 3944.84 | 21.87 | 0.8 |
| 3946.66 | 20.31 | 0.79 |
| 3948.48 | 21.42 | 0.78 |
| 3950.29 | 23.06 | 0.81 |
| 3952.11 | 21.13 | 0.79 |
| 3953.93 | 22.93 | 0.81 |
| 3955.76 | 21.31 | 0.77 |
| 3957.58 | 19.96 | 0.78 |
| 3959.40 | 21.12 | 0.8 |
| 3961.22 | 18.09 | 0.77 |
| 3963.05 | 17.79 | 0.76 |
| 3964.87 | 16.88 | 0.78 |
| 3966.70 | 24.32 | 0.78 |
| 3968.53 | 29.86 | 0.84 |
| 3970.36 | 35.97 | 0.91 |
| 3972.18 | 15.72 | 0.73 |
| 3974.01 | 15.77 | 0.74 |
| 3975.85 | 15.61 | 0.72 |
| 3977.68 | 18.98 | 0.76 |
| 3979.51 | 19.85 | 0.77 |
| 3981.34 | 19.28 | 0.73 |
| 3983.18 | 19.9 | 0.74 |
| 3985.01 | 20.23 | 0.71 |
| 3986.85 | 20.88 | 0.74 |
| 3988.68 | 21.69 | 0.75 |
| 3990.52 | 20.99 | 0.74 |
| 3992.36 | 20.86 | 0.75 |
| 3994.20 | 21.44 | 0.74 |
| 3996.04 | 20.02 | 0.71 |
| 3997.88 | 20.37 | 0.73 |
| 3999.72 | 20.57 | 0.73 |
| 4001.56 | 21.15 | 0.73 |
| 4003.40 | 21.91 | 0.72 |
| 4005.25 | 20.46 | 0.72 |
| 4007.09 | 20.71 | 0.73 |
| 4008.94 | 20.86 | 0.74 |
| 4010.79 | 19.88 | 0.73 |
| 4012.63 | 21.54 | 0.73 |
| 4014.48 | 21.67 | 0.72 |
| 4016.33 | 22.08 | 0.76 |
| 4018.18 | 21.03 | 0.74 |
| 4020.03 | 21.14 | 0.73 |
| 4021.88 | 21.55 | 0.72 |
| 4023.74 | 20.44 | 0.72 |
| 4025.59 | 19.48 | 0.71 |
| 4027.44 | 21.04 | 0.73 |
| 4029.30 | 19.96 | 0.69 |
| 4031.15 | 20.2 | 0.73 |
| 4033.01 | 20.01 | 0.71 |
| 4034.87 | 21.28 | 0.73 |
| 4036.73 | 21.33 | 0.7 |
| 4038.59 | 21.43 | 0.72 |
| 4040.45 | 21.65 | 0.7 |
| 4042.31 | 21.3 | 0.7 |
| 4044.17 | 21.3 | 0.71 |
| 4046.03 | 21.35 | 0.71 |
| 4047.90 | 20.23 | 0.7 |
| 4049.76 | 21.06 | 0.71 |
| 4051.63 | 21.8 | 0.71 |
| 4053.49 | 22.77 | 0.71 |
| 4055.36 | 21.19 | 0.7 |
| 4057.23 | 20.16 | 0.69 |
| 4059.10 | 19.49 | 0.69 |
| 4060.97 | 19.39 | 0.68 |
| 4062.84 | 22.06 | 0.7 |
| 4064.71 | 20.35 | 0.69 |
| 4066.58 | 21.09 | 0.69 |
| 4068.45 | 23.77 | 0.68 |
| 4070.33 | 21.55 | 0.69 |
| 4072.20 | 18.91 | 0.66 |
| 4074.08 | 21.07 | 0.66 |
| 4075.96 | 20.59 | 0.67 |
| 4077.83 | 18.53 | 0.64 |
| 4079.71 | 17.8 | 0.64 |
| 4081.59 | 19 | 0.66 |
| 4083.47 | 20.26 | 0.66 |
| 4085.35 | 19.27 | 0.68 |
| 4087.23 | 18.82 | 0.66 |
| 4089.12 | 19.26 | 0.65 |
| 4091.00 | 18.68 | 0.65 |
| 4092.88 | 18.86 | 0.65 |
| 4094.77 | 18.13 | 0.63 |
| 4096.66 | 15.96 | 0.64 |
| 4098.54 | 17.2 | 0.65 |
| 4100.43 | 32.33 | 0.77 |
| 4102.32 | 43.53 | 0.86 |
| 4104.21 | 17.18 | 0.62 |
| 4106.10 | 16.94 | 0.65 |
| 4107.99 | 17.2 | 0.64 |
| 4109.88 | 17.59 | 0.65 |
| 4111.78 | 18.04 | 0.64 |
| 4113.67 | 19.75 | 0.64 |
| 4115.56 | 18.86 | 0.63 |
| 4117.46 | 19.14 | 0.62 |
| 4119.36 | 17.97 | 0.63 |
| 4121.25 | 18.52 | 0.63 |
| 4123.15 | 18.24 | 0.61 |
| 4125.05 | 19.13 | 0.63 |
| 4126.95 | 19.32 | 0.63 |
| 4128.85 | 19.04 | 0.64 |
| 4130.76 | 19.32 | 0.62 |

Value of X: 1.00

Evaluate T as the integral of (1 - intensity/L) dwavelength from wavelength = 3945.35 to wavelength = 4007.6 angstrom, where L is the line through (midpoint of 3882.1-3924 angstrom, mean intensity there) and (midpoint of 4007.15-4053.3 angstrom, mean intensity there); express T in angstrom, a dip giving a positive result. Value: 1.1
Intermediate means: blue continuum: 21.7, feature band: 20.9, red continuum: 21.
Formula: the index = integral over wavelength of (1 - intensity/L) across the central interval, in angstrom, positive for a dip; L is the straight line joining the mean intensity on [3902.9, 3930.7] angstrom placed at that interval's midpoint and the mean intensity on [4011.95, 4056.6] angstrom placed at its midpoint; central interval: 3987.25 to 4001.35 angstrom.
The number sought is 0.24 angstrom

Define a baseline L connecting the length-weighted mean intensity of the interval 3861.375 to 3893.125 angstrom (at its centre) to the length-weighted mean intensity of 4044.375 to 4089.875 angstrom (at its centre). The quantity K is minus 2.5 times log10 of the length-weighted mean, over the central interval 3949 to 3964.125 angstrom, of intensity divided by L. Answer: 0.13 mag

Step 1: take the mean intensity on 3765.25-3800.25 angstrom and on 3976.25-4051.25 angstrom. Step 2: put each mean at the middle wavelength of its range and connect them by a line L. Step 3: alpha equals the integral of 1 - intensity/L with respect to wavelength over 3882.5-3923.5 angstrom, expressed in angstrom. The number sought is -1.9 angstrom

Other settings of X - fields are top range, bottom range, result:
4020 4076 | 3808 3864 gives 1.10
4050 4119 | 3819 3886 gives 1.03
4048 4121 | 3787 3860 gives 1.12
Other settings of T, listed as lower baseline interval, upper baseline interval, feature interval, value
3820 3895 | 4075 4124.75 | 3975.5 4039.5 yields 1.0 angstrom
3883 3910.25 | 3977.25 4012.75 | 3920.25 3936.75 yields 0.7 angstrom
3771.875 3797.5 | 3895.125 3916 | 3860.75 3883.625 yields -4.7 angstrom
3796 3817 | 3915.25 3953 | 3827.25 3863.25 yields -0.1 angstrom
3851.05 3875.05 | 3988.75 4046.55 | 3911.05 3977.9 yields 6.9 angstrom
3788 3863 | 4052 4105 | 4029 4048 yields 0.0 angstrom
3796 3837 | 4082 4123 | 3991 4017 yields -0.9 angstrom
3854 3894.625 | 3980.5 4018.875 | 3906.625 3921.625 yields 0.8 angstrom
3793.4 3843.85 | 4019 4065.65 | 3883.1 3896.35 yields -1.4 angstrom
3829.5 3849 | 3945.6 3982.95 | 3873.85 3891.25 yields -2.1 angstrom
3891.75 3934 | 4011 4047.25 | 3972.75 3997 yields 1.5 angstrom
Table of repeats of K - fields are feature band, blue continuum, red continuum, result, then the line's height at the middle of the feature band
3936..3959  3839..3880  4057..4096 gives 0.05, 22.3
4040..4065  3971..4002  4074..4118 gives -0.05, 20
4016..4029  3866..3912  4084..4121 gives 0.03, 21.4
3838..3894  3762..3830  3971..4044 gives -0.15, 20.6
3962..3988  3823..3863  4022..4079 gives 0.01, 20.9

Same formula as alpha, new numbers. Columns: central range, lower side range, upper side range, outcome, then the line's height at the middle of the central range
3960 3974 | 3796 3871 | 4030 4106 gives -0.4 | 21.6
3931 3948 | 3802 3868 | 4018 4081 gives 0.5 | 21.2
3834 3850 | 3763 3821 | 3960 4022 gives 0.1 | 20.8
